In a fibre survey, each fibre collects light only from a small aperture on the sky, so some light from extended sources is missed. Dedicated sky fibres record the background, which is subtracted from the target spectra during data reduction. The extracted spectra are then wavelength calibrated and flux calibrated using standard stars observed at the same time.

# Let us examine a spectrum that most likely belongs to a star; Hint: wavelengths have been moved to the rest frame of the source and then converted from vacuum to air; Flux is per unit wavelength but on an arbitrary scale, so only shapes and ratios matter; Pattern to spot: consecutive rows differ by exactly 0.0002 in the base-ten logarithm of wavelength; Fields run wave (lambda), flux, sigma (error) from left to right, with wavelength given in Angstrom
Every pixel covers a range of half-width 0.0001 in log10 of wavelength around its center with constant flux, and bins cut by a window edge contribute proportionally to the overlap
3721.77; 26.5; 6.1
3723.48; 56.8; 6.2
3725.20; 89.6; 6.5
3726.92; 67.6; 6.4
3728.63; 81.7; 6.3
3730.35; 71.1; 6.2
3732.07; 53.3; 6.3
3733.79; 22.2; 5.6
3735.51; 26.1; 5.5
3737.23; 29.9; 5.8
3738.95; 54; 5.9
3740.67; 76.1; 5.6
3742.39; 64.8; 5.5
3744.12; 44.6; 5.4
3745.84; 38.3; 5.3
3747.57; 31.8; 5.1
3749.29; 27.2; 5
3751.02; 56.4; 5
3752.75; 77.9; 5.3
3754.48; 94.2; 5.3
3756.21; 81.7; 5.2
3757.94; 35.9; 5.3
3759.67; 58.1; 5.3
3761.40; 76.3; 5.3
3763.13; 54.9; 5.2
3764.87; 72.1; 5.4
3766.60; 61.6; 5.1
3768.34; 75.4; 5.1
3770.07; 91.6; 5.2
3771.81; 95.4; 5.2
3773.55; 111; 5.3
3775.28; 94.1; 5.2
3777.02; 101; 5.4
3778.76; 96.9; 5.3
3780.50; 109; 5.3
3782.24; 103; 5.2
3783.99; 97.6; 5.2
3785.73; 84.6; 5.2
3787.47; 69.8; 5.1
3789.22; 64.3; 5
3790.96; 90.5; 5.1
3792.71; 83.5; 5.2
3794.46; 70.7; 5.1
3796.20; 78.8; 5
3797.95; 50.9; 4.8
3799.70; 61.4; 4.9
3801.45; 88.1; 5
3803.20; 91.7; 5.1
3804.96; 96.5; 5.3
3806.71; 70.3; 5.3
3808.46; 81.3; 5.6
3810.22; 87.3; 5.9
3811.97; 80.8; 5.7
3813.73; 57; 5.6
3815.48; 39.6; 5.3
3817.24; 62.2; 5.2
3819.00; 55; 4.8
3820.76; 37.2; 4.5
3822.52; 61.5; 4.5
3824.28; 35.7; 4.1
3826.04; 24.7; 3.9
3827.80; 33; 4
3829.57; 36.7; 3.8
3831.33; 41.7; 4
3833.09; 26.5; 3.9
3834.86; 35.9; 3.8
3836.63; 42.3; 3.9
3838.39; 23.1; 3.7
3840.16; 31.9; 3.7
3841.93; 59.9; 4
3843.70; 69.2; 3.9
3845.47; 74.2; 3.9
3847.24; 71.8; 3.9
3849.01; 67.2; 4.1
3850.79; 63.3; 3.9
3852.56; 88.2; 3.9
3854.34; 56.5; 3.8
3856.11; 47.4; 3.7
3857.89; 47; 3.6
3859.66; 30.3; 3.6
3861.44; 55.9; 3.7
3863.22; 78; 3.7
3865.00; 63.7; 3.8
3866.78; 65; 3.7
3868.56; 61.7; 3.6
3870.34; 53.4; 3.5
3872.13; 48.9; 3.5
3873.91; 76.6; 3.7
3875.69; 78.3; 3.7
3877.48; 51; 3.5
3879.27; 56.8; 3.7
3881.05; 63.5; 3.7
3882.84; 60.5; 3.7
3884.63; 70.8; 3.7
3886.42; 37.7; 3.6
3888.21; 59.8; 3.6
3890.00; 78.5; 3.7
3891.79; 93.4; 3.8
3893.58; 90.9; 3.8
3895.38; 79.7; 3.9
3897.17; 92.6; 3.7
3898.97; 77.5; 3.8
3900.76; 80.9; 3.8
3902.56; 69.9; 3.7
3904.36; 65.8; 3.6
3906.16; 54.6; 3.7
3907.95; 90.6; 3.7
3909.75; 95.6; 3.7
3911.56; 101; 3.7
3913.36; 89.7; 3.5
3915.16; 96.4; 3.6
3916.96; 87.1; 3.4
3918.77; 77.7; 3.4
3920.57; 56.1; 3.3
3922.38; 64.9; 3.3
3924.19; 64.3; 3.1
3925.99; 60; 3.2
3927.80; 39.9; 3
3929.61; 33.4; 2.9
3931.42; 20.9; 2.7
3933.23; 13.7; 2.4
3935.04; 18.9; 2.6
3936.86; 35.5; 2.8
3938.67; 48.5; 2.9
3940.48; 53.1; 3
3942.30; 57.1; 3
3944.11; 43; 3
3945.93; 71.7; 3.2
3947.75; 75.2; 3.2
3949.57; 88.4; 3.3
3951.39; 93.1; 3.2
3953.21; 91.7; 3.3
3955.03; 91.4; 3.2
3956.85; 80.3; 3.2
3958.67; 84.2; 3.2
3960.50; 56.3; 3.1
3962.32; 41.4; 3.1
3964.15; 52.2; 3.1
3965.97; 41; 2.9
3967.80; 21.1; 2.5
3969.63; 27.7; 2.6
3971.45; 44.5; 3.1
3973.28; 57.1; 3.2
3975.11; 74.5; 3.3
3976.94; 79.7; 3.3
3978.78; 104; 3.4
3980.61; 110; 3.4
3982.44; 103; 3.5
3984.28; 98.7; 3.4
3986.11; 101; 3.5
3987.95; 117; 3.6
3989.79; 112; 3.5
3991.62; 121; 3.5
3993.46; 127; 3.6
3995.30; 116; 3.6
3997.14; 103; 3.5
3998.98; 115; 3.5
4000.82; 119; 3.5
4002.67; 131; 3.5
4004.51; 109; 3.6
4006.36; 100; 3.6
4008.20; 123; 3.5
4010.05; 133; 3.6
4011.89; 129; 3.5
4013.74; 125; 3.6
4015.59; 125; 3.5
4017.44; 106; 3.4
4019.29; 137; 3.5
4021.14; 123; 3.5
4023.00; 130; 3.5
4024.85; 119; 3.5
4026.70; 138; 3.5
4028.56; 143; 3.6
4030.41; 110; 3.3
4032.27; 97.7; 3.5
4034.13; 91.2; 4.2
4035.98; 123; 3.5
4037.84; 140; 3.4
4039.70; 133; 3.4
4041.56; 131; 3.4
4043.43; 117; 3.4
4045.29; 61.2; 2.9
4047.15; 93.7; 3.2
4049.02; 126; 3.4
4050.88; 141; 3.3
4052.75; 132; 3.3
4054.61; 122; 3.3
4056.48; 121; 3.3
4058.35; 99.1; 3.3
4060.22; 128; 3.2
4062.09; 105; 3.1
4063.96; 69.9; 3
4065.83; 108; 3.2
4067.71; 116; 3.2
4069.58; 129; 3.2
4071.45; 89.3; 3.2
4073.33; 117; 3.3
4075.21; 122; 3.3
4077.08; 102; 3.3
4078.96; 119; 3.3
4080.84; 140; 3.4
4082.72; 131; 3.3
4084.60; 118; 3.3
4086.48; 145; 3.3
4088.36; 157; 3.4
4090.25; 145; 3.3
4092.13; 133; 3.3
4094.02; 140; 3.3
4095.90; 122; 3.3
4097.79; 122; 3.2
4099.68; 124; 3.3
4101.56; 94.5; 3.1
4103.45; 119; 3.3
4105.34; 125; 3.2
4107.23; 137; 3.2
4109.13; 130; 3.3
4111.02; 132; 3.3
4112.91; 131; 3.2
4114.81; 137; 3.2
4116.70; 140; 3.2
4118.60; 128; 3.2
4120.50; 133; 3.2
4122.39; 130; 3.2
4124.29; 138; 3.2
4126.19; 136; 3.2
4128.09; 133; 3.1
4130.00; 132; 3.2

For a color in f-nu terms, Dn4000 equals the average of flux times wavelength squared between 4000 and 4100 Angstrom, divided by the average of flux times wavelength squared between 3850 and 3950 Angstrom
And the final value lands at 2.0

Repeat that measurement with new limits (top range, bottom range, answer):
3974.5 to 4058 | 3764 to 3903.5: 1.89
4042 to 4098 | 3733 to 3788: 2.01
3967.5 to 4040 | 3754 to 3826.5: 1.63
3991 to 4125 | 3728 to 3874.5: 2.19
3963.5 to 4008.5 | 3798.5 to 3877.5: 1.72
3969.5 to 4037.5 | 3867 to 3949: 1.80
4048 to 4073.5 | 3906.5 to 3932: 1.75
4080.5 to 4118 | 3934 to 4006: 1.74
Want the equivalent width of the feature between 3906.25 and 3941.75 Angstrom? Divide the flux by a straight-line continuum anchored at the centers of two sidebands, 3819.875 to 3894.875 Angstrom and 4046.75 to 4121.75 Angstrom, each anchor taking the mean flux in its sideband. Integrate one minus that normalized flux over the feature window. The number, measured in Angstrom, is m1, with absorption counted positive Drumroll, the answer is 6.9 Angstrom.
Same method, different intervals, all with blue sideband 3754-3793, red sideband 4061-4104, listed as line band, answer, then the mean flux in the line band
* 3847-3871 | 8.4 Angstrom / 60.4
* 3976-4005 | -0.3 Angstrom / 110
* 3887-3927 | 8.4 Angstrom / 78.1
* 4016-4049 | -1.0 Angstrom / 118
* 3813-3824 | 4.6 Angstrom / 51.1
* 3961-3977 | 8.9 Angstrom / 47.4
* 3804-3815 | 1.2 Angstrom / 77.5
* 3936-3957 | 7.1 Angstrom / 68.8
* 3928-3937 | 6.8 Angstrom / 24.7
